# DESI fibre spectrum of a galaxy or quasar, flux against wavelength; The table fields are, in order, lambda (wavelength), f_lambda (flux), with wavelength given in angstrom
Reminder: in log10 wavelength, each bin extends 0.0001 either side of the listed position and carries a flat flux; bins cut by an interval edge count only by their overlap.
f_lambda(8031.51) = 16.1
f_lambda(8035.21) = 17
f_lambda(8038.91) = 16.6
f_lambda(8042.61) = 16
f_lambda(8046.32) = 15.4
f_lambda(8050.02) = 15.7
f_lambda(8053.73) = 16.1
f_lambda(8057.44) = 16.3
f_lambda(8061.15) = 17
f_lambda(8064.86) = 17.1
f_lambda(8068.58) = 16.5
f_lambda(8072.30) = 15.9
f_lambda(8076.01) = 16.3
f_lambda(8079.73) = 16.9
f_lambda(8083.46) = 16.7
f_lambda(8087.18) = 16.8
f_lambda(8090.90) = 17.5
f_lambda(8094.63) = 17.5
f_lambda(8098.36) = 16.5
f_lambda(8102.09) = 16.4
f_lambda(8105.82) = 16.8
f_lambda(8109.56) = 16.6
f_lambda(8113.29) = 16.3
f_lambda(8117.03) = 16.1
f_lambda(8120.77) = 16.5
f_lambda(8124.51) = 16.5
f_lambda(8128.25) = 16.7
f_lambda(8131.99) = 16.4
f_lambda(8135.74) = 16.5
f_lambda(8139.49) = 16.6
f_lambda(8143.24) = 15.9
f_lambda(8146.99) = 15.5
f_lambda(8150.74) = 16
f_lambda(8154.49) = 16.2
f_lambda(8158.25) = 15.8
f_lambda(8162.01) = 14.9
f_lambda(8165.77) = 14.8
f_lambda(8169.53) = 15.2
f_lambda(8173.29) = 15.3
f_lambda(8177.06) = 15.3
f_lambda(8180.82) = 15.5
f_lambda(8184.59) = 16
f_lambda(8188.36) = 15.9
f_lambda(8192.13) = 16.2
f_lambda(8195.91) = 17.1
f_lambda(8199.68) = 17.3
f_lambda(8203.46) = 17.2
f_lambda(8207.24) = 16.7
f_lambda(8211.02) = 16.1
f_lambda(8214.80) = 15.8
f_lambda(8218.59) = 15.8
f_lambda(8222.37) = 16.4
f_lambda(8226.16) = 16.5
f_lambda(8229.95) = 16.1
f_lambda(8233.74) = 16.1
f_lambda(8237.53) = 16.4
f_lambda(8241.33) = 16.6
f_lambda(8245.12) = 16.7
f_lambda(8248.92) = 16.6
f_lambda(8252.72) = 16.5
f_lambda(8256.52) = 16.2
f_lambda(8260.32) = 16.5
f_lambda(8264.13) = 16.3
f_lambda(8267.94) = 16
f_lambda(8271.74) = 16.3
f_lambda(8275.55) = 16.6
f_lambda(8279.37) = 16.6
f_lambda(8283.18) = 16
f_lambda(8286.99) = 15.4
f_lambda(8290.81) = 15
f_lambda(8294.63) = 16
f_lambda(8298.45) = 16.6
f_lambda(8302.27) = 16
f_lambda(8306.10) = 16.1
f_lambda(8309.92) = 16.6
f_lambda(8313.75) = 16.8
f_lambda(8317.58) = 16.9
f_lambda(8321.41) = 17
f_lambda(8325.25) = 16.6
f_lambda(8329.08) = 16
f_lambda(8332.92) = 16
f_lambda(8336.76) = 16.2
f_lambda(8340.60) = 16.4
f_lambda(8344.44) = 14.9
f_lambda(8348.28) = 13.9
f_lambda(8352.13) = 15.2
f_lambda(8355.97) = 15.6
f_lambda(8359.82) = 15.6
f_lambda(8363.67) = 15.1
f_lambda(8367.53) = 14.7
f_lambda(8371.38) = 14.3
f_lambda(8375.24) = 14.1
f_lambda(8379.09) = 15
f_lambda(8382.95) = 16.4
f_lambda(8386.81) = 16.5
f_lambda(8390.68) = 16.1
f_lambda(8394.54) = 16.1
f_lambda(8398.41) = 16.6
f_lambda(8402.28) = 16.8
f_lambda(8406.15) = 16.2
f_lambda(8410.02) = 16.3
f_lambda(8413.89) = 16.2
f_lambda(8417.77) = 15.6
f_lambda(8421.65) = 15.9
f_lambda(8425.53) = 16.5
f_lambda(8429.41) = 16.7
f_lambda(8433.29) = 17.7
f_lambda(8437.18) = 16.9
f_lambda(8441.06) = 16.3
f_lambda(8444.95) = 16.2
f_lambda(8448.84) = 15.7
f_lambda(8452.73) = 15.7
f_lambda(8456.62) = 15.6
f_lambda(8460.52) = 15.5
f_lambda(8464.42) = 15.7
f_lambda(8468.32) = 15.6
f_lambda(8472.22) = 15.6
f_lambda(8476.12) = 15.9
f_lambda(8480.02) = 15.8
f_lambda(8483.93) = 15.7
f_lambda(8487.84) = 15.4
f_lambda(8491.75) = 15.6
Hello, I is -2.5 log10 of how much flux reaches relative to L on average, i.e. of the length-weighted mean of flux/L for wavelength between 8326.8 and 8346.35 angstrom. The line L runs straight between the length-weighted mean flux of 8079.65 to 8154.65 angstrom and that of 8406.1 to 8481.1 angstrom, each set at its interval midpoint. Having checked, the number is 0.02 mag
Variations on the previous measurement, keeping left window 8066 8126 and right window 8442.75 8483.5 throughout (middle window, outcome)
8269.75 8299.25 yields 0.008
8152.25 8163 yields 0.052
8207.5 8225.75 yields 0.014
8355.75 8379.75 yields 0.078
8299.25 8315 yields -0.018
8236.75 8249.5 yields -0.021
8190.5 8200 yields -0.028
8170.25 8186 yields 0.063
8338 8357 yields 0.055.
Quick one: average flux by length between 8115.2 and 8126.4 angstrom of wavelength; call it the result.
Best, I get 16.4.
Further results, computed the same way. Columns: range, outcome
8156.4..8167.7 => 15.2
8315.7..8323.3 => 17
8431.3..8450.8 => 16.6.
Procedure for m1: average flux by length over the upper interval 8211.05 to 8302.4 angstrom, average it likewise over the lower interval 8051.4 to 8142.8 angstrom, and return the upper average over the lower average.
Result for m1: 0.98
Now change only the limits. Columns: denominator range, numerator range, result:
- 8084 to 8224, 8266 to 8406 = 0.98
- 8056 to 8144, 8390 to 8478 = 0.97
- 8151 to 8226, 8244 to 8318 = 1.02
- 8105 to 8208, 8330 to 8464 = 0.98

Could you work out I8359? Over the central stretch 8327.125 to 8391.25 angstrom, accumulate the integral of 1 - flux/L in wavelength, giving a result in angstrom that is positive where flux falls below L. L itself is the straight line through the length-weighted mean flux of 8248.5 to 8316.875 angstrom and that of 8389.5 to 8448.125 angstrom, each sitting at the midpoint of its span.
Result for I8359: 3.6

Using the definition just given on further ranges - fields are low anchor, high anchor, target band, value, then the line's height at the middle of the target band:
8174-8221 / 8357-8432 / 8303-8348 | -0.7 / 16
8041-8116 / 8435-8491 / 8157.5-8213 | 1.2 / 16.3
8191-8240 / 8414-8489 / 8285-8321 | 0.2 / 16.3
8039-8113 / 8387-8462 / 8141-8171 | 1.7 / 16.5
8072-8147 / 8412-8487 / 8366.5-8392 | 1.3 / 16.1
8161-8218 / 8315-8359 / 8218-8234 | -0.3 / 15.9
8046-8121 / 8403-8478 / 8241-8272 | -0.1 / 16.3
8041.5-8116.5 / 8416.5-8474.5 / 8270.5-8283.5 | -0.1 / 16.3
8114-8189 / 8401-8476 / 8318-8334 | -0.4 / 16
